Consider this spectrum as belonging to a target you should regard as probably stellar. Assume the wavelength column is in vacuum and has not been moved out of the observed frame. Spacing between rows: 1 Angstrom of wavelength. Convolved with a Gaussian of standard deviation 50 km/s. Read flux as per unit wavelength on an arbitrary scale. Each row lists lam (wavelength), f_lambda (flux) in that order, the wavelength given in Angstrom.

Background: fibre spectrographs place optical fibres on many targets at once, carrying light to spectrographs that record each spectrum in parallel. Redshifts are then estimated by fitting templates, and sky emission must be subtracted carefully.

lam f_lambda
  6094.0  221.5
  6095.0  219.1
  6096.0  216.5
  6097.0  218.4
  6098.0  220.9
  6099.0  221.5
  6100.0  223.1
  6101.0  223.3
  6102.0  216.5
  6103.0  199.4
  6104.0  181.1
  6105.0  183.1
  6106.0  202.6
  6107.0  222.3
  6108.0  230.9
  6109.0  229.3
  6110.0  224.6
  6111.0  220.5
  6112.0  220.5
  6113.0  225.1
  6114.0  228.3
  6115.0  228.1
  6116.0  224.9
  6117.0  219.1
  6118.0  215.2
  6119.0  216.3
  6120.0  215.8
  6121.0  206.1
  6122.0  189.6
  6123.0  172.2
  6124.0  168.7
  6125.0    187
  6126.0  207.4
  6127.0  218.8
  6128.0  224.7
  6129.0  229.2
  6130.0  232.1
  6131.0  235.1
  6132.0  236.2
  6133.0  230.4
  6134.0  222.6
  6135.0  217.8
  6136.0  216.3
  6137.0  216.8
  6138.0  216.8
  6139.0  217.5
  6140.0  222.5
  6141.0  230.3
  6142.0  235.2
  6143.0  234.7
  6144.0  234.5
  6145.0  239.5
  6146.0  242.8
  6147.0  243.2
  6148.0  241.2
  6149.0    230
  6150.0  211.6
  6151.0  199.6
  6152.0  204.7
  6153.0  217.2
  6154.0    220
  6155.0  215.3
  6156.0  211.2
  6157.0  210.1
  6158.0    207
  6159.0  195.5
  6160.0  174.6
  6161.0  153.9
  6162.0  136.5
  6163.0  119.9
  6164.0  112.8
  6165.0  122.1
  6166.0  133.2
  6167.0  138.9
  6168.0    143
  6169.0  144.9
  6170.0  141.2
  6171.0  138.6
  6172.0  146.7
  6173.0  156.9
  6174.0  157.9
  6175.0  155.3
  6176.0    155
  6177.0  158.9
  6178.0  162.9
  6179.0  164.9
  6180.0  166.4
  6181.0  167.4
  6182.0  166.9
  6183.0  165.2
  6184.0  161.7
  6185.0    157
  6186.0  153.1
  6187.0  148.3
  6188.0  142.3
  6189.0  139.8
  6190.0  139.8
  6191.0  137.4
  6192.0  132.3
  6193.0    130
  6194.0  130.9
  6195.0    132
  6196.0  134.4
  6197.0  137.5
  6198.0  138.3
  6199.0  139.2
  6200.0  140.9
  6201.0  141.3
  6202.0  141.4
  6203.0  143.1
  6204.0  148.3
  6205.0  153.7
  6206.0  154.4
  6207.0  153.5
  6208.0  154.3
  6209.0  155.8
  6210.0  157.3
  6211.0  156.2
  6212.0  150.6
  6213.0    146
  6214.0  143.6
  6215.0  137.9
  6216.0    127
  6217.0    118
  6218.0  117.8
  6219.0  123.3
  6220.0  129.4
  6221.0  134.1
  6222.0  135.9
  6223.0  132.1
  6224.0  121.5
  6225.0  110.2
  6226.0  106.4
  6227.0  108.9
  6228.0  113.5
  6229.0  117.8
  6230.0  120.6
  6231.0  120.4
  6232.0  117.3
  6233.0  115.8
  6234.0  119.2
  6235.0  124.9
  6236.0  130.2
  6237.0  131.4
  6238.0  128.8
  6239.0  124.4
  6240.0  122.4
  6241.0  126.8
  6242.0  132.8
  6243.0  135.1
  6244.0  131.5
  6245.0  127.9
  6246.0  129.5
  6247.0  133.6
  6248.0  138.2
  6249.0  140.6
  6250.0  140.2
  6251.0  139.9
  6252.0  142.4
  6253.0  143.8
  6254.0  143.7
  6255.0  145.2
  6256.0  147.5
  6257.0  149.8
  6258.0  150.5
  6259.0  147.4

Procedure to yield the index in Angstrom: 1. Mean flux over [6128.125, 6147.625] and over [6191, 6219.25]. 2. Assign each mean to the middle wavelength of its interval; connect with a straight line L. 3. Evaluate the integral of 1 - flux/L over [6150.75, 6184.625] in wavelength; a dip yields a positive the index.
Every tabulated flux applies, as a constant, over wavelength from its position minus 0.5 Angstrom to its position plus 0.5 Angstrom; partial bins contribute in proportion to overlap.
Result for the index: 4.44 Angstrom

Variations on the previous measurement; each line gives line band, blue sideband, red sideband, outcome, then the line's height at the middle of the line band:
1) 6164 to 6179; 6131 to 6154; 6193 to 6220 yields 3.2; 187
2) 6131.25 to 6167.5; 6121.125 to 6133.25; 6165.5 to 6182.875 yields -3.7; 183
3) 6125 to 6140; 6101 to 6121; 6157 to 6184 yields -2.2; 194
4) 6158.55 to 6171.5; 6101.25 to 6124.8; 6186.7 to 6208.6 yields 2.0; 168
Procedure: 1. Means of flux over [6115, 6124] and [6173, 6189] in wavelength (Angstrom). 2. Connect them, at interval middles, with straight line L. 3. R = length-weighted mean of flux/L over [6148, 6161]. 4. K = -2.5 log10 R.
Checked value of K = -0.158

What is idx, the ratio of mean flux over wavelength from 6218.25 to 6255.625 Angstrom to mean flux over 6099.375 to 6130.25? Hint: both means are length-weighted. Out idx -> 0.6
